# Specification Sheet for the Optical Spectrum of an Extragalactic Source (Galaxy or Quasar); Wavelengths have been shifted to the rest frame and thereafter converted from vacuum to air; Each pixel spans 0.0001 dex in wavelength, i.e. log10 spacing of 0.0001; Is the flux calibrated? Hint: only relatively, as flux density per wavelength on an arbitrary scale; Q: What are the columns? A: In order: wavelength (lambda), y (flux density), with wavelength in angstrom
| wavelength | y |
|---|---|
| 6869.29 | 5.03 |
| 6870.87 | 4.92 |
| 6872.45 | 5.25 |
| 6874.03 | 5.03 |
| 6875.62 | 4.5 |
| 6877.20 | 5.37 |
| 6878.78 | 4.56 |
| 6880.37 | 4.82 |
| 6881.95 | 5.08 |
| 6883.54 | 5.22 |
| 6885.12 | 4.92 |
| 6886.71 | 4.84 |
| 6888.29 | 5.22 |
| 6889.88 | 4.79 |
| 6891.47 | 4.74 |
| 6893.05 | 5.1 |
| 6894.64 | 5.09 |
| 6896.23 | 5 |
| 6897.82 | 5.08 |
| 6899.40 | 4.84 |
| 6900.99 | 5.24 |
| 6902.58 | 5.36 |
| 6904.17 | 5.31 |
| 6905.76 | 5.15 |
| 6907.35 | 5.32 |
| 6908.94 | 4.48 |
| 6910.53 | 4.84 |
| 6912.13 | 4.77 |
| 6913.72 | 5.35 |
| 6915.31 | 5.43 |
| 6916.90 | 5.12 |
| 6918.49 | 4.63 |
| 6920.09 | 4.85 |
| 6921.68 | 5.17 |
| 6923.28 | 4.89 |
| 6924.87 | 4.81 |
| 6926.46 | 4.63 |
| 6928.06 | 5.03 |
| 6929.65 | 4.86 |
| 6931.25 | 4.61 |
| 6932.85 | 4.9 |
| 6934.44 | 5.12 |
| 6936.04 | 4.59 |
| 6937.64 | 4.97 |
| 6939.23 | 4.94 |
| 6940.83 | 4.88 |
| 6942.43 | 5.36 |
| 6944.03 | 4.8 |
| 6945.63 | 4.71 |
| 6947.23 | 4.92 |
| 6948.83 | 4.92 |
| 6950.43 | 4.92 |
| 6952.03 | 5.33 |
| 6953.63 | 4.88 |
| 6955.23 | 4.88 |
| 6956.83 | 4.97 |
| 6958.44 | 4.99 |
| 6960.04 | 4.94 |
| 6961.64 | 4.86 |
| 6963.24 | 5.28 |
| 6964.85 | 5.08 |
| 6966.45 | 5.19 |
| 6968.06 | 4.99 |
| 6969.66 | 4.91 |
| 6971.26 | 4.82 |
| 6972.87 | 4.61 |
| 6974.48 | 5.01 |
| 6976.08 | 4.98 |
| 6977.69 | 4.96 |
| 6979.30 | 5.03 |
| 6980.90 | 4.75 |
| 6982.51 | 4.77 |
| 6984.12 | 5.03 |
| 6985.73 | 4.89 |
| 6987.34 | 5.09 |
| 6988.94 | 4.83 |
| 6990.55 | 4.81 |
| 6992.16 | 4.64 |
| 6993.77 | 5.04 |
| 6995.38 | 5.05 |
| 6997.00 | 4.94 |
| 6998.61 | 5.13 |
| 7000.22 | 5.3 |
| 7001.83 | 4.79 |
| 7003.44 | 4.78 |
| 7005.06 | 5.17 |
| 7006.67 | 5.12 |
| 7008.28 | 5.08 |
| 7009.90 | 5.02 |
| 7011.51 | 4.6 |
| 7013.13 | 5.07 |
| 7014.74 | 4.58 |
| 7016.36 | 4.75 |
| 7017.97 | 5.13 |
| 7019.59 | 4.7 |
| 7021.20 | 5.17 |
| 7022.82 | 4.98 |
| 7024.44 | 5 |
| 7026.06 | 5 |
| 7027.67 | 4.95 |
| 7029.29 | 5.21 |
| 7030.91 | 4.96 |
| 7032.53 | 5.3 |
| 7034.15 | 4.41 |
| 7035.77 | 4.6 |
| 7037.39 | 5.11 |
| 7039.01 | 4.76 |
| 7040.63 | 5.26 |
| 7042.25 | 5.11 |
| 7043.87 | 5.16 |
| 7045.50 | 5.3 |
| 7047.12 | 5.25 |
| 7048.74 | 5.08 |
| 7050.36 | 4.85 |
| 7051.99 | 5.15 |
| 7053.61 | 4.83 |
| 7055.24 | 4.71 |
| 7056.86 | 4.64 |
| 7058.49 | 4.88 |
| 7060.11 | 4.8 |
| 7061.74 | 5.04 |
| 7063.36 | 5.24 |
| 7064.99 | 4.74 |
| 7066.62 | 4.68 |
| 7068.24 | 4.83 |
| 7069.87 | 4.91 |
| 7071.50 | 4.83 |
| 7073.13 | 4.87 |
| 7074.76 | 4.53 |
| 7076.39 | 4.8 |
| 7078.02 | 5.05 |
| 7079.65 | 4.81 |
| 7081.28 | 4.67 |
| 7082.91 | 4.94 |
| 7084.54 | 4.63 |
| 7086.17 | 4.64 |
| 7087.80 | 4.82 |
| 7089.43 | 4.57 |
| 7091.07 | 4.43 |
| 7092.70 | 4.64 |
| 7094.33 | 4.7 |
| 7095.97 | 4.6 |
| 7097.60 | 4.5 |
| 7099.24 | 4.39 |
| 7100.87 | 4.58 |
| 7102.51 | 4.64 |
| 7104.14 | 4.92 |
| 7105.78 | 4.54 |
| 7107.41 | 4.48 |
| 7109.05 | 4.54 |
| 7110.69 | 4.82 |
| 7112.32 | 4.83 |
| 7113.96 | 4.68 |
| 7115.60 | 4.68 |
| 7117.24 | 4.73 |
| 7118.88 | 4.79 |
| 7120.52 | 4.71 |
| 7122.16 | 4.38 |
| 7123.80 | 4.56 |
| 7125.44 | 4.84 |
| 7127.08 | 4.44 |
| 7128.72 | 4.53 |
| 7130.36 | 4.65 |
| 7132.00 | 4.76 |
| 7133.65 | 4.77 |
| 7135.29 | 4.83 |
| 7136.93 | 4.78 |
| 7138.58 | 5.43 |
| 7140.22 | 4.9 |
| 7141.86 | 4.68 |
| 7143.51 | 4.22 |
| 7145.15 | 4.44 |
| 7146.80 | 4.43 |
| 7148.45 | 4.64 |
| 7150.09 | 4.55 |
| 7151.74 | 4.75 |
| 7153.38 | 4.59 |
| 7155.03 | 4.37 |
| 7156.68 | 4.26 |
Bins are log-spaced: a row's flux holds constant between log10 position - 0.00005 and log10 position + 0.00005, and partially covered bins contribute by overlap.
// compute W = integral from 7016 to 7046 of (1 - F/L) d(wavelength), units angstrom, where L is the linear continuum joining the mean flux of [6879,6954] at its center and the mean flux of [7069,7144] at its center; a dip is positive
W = -1.2 angstrom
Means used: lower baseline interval 4.97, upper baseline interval 4.7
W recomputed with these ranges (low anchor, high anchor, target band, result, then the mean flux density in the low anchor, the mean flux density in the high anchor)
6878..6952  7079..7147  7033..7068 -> -1.3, 4.96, 4.67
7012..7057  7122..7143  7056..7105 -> 1.2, 4.97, 4.74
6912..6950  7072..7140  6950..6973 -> -0.5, 4.93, 4.7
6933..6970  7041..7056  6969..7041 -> 1.2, 4.98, 5.05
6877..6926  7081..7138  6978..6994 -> -0.1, 5.01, 4.66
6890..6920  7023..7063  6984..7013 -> 0.2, 5.04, 4.98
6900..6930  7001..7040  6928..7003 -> 0.5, 5.01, 4.93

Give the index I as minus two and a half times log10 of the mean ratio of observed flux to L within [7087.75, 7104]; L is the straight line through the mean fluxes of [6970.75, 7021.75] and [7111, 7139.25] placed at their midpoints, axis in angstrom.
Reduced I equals 0.04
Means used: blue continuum 4.93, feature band 4.59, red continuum 4.73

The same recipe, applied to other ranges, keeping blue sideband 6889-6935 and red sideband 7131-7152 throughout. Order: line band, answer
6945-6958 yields 0.00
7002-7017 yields -0.01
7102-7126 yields 0.01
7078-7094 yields 0.02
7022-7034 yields -0.04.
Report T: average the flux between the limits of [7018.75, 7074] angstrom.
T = 4.95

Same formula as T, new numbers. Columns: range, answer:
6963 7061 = 4.96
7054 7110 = 4.72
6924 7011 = 4.94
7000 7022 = 4.94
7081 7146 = 4.67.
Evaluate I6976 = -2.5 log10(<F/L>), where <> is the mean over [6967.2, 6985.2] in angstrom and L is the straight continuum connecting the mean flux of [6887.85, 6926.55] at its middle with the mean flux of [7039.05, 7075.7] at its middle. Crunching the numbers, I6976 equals 0.02 mag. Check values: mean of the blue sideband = 5.01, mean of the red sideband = 4.94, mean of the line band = 4.9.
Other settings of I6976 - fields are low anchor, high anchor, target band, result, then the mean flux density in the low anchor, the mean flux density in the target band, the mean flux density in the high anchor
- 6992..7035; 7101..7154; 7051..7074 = -0.01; 4.96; 4.87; 4.67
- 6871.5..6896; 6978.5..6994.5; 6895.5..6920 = -0.02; 4.97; 5.06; 4.89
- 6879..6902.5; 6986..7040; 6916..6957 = 0.01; 5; 4.91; 4.94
